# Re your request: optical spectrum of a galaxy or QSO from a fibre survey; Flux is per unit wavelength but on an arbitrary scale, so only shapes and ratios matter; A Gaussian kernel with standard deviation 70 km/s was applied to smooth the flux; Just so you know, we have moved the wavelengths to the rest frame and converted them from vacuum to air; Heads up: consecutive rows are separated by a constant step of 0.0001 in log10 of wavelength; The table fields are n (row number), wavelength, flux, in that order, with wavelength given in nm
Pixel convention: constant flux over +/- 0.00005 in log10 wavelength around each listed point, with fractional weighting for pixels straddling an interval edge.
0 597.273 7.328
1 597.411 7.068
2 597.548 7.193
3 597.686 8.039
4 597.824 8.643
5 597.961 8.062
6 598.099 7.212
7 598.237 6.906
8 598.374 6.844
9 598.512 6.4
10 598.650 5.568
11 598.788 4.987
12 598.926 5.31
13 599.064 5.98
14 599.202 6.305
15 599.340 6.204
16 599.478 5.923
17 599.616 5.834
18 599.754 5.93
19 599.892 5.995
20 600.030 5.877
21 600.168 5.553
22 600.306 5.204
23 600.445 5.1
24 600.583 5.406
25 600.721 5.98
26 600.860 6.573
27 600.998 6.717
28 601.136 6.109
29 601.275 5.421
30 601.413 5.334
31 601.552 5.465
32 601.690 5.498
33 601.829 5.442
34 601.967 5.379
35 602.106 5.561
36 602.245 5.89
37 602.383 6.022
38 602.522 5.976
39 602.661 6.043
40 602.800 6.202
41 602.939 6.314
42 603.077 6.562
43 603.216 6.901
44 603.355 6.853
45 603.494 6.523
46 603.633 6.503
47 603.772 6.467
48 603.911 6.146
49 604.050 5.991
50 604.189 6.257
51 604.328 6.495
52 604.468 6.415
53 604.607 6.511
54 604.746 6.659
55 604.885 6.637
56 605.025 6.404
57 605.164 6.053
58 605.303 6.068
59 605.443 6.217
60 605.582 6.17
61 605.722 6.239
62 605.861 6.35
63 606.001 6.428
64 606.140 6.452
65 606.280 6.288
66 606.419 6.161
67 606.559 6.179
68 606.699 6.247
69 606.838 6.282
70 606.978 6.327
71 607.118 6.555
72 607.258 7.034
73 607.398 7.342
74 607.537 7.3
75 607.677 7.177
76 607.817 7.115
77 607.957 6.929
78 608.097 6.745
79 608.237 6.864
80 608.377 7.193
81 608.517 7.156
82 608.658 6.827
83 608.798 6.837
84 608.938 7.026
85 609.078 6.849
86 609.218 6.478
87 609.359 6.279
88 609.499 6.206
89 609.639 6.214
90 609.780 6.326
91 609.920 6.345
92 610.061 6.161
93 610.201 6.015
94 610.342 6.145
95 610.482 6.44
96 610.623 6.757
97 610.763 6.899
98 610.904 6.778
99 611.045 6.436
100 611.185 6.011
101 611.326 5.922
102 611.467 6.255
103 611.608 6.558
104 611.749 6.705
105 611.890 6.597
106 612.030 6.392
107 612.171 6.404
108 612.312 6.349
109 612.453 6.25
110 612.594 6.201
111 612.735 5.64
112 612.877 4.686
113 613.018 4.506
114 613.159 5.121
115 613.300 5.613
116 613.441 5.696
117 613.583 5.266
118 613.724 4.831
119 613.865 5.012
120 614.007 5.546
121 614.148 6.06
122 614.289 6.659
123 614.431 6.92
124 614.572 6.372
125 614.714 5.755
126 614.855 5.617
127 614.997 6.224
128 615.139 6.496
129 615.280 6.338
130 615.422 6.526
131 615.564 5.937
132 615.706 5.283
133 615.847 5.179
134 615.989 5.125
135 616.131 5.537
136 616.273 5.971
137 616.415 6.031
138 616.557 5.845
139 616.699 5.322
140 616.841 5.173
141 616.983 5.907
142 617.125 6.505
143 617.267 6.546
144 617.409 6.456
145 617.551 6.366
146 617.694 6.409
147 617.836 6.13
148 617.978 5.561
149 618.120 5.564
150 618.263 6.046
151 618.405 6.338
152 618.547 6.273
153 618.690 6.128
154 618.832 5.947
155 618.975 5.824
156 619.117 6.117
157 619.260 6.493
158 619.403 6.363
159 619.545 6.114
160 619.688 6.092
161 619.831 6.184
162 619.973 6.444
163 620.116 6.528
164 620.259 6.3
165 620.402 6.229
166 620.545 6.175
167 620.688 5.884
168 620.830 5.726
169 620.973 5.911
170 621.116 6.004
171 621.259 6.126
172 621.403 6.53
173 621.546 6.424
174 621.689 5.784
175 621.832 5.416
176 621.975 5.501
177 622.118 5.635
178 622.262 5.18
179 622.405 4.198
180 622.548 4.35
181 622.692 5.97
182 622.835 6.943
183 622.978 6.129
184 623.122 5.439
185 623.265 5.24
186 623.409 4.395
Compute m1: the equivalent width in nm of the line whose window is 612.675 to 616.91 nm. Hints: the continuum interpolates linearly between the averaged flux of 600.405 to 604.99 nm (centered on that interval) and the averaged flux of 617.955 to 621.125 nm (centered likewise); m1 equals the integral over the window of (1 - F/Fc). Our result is 0.30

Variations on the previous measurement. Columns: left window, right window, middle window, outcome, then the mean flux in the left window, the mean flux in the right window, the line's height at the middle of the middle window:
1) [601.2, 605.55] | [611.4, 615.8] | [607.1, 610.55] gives -0.39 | 6.14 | 5.93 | 6.02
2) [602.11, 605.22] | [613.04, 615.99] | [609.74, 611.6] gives -0.12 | 6.34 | 5.78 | 5.98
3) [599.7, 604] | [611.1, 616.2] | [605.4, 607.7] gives -0.22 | 5.97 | 5.88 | 5.93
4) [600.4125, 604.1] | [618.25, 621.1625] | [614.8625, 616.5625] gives 0.07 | 6.02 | 6.15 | 6.12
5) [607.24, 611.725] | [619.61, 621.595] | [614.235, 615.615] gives 0.03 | 6.64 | 6.18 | 6.41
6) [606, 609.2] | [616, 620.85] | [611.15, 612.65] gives 0.03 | 6.76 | 6.07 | 6.48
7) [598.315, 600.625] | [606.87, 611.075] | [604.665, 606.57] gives 0.02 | 5.79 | 6.69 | 6.37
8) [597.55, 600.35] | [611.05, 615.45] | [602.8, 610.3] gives -0.46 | 6.37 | 5.95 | 6.15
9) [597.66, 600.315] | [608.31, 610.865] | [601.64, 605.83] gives 0.14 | 6.34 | 6.57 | 6.44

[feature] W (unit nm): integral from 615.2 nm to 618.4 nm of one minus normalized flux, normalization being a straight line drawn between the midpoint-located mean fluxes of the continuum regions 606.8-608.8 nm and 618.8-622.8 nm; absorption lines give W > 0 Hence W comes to 0.16 nm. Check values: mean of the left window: 6.92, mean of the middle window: 5.91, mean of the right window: 5.92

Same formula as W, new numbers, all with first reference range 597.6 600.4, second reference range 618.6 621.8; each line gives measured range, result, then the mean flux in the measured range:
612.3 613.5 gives 0.132 nm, 5.52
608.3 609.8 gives -0.106 nm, 6.68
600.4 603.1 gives 0.198 nm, 5.85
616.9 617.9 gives -0.025 nm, 6.32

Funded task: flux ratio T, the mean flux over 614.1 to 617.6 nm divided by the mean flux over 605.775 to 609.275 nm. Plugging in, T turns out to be 0.89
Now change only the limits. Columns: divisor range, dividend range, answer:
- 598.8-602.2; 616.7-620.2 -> 1.07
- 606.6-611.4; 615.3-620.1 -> 0.91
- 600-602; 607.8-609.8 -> 1.19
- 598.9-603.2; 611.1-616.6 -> 1.00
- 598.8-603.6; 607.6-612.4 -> 1.11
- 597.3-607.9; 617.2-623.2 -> 0.95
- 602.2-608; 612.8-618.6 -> 0.90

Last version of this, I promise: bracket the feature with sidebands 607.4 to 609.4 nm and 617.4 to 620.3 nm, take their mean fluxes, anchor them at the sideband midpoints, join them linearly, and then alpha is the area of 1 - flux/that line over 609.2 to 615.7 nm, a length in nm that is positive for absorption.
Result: 0.55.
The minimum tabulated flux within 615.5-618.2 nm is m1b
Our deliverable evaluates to 5.125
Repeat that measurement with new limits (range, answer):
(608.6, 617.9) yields 4.506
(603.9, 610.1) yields 5.991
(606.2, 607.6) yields 6.161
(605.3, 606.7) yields 6.068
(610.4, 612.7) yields 5.922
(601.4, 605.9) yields 5.334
